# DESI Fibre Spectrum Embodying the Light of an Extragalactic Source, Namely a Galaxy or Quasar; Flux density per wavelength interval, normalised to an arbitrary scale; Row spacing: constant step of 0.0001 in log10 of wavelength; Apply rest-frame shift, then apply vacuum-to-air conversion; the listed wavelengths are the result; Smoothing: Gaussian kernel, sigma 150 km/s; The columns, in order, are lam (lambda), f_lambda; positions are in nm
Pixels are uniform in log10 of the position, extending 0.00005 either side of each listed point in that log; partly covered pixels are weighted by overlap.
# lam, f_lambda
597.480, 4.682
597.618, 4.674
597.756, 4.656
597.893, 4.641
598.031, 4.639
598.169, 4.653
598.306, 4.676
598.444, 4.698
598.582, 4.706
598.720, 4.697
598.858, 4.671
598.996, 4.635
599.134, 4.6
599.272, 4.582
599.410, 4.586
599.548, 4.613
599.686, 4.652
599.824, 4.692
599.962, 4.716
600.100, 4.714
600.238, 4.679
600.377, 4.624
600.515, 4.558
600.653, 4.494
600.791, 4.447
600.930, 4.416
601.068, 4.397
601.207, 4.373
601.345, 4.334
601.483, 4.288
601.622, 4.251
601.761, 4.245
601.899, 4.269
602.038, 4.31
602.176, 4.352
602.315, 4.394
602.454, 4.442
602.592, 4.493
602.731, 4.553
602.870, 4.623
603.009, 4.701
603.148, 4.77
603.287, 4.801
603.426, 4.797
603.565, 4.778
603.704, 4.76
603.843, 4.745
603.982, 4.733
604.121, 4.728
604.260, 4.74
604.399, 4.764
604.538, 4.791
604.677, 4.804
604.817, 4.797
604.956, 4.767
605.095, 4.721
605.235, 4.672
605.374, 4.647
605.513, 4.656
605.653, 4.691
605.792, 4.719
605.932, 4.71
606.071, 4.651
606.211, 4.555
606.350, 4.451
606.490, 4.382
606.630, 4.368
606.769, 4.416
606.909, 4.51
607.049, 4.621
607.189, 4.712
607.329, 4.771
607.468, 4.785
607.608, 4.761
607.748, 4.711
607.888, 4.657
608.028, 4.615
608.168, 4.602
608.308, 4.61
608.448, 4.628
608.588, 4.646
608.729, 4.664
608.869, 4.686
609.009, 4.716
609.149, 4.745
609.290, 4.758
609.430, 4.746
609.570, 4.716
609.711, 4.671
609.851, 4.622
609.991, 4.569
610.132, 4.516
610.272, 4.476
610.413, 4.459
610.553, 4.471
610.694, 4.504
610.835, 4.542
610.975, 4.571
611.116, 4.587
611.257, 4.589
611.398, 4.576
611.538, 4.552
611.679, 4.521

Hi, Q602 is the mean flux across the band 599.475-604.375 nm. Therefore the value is 4.56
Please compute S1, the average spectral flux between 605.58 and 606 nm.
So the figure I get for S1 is 4.7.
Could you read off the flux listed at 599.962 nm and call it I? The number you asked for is 4.716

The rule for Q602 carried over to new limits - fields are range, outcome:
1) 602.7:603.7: 4.72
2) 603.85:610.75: 4.65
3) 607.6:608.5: 4.65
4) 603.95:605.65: 4.73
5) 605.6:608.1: 4.62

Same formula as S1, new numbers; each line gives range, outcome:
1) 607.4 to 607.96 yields 4.73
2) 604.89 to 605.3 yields 4.72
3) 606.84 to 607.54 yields 4.68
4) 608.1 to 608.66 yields 4.62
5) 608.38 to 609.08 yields 4.67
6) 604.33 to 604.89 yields 4.79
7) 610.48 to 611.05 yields 4.52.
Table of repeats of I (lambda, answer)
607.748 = 4.711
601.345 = 4.334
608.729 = 4.664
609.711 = 4.671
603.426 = 4.797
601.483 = 4.288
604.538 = 4.791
